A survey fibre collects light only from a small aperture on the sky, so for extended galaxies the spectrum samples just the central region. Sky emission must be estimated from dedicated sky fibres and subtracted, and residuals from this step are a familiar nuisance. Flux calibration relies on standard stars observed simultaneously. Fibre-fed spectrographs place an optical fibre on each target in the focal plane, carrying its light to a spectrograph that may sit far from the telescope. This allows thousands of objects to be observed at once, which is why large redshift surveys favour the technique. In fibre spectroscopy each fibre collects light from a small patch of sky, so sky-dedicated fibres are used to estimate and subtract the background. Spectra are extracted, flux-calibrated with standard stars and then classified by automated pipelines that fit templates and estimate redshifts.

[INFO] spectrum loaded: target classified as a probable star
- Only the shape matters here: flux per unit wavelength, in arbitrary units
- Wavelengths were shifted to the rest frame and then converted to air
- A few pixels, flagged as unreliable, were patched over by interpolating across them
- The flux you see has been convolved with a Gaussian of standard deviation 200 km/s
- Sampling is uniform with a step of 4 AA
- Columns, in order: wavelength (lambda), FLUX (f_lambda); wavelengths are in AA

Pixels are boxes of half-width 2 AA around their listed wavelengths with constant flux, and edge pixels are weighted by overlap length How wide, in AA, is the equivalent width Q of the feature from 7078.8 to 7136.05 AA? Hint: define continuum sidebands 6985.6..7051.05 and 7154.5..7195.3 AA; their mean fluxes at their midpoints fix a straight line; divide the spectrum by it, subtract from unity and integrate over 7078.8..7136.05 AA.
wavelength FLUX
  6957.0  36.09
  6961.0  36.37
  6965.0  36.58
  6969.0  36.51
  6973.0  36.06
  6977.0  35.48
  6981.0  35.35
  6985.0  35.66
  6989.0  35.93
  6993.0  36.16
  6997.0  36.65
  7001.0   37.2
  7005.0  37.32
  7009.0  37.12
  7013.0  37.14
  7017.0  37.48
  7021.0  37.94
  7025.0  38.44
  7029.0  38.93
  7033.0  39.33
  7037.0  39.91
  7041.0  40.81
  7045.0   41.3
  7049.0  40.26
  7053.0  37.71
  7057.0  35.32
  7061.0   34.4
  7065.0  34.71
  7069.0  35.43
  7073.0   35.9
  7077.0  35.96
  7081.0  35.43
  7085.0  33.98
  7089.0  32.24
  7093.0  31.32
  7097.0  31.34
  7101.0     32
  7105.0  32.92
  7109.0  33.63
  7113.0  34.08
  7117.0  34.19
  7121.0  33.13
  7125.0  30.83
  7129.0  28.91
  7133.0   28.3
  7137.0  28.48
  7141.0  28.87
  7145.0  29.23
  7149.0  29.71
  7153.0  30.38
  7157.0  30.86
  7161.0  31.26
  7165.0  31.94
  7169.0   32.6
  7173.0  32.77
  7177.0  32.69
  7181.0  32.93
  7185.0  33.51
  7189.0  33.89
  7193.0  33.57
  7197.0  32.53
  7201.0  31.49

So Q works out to 4.5 AA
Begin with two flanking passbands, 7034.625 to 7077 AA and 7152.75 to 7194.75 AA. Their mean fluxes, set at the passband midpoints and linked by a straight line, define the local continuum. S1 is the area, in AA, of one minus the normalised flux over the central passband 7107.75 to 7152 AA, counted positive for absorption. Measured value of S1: 4.6 AA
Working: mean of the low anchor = 37.5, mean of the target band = 30.8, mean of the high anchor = 32.5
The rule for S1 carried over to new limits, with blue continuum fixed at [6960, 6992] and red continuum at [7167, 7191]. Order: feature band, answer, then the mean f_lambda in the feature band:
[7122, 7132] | 1.12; 30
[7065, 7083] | -0.52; 35.6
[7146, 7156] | 1.02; 30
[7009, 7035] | -2.06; 38.1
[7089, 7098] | 0.73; 31.5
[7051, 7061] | -0.36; 36.1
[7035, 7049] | -2.23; 40.6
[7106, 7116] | 0.07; 33.8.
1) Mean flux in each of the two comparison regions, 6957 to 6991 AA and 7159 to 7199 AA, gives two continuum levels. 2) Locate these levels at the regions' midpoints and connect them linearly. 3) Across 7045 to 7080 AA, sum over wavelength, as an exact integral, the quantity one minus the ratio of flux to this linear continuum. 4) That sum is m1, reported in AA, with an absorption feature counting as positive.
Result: -1.9 AA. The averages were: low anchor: 36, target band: 36.5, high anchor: 32.8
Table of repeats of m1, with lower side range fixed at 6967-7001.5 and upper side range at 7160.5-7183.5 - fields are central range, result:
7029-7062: -3.67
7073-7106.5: 0.72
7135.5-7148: 1.55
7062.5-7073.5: -0.25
